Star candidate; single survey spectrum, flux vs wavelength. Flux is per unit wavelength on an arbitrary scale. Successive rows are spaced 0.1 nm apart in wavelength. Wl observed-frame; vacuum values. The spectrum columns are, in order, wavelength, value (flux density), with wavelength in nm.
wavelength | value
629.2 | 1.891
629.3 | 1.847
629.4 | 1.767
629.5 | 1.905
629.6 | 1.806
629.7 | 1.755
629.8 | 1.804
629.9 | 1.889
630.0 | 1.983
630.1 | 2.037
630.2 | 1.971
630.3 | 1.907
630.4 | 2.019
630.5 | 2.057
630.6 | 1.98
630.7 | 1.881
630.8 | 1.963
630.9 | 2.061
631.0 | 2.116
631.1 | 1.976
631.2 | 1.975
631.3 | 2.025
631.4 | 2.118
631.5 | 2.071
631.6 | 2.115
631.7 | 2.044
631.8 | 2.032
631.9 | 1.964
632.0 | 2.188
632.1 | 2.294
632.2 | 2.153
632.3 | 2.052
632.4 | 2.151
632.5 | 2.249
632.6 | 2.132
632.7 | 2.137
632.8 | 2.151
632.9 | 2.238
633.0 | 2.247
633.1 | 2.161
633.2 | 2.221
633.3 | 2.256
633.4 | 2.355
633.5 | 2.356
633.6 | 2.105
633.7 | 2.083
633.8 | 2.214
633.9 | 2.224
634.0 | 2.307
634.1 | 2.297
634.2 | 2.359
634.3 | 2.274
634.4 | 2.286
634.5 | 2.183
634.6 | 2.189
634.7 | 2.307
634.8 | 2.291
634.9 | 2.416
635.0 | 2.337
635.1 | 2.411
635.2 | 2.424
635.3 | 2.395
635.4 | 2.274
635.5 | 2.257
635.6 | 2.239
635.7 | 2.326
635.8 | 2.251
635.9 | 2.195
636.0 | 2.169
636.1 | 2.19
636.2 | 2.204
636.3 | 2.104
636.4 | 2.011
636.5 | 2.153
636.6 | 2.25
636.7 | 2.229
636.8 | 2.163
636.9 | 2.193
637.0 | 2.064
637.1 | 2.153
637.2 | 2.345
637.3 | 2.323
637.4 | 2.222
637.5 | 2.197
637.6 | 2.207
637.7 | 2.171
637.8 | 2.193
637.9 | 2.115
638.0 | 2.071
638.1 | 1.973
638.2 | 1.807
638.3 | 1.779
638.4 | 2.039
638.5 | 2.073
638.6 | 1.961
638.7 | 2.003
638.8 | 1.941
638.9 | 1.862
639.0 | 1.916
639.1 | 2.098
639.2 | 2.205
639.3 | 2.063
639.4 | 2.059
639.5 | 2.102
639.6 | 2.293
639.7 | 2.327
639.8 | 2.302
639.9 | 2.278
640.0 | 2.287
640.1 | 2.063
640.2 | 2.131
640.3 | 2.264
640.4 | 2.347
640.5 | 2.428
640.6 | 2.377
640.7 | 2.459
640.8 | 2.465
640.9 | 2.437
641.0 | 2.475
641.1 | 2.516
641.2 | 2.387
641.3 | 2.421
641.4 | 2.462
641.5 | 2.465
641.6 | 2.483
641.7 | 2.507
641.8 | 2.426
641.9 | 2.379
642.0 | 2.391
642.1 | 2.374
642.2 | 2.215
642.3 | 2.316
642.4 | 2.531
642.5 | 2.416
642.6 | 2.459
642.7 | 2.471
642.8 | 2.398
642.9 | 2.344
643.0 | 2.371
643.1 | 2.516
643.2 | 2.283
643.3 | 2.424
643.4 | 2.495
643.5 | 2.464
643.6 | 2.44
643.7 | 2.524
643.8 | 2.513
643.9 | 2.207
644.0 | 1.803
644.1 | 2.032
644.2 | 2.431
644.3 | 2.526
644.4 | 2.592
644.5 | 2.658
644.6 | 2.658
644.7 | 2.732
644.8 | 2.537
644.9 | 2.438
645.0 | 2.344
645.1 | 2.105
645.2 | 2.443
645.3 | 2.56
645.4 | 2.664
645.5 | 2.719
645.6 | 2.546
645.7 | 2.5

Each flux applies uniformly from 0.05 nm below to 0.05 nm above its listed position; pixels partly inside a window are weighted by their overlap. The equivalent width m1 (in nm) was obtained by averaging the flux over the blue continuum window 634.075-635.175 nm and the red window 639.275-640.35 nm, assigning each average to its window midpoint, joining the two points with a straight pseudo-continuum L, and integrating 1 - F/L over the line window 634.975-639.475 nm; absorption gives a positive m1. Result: 0.22 nm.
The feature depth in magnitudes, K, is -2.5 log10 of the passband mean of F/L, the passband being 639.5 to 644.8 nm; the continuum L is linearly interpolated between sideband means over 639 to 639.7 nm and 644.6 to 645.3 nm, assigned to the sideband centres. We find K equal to -0.046 mag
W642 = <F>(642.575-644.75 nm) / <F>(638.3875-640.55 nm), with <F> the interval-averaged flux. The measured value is 1.13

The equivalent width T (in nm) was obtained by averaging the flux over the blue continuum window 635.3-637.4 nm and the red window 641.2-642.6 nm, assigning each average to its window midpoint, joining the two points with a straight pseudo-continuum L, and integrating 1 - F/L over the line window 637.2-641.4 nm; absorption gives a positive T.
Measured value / 0.23 nm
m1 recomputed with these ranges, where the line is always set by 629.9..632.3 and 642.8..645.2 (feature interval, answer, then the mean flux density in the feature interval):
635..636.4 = -0.06 nm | 2.26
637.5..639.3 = 0.17 nm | 2.03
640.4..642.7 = -0.08 nm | 2.43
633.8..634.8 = -0.06 nm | 2.27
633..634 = -0.06 nm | 2.23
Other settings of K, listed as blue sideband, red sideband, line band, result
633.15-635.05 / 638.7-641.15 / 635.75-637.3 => 0.03 mag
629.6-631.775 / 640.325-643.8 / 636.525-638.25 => 0.04 mag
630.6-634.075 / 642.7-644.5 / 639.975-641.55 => -0.02 mag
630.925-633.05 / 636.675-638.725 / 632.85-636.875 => -0.07 mag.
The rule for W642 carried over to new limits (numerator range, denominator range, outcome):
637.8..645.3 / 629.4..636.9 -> 1.07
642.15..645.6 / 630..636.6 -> 1.12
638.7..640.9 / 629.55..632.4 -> 1.10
